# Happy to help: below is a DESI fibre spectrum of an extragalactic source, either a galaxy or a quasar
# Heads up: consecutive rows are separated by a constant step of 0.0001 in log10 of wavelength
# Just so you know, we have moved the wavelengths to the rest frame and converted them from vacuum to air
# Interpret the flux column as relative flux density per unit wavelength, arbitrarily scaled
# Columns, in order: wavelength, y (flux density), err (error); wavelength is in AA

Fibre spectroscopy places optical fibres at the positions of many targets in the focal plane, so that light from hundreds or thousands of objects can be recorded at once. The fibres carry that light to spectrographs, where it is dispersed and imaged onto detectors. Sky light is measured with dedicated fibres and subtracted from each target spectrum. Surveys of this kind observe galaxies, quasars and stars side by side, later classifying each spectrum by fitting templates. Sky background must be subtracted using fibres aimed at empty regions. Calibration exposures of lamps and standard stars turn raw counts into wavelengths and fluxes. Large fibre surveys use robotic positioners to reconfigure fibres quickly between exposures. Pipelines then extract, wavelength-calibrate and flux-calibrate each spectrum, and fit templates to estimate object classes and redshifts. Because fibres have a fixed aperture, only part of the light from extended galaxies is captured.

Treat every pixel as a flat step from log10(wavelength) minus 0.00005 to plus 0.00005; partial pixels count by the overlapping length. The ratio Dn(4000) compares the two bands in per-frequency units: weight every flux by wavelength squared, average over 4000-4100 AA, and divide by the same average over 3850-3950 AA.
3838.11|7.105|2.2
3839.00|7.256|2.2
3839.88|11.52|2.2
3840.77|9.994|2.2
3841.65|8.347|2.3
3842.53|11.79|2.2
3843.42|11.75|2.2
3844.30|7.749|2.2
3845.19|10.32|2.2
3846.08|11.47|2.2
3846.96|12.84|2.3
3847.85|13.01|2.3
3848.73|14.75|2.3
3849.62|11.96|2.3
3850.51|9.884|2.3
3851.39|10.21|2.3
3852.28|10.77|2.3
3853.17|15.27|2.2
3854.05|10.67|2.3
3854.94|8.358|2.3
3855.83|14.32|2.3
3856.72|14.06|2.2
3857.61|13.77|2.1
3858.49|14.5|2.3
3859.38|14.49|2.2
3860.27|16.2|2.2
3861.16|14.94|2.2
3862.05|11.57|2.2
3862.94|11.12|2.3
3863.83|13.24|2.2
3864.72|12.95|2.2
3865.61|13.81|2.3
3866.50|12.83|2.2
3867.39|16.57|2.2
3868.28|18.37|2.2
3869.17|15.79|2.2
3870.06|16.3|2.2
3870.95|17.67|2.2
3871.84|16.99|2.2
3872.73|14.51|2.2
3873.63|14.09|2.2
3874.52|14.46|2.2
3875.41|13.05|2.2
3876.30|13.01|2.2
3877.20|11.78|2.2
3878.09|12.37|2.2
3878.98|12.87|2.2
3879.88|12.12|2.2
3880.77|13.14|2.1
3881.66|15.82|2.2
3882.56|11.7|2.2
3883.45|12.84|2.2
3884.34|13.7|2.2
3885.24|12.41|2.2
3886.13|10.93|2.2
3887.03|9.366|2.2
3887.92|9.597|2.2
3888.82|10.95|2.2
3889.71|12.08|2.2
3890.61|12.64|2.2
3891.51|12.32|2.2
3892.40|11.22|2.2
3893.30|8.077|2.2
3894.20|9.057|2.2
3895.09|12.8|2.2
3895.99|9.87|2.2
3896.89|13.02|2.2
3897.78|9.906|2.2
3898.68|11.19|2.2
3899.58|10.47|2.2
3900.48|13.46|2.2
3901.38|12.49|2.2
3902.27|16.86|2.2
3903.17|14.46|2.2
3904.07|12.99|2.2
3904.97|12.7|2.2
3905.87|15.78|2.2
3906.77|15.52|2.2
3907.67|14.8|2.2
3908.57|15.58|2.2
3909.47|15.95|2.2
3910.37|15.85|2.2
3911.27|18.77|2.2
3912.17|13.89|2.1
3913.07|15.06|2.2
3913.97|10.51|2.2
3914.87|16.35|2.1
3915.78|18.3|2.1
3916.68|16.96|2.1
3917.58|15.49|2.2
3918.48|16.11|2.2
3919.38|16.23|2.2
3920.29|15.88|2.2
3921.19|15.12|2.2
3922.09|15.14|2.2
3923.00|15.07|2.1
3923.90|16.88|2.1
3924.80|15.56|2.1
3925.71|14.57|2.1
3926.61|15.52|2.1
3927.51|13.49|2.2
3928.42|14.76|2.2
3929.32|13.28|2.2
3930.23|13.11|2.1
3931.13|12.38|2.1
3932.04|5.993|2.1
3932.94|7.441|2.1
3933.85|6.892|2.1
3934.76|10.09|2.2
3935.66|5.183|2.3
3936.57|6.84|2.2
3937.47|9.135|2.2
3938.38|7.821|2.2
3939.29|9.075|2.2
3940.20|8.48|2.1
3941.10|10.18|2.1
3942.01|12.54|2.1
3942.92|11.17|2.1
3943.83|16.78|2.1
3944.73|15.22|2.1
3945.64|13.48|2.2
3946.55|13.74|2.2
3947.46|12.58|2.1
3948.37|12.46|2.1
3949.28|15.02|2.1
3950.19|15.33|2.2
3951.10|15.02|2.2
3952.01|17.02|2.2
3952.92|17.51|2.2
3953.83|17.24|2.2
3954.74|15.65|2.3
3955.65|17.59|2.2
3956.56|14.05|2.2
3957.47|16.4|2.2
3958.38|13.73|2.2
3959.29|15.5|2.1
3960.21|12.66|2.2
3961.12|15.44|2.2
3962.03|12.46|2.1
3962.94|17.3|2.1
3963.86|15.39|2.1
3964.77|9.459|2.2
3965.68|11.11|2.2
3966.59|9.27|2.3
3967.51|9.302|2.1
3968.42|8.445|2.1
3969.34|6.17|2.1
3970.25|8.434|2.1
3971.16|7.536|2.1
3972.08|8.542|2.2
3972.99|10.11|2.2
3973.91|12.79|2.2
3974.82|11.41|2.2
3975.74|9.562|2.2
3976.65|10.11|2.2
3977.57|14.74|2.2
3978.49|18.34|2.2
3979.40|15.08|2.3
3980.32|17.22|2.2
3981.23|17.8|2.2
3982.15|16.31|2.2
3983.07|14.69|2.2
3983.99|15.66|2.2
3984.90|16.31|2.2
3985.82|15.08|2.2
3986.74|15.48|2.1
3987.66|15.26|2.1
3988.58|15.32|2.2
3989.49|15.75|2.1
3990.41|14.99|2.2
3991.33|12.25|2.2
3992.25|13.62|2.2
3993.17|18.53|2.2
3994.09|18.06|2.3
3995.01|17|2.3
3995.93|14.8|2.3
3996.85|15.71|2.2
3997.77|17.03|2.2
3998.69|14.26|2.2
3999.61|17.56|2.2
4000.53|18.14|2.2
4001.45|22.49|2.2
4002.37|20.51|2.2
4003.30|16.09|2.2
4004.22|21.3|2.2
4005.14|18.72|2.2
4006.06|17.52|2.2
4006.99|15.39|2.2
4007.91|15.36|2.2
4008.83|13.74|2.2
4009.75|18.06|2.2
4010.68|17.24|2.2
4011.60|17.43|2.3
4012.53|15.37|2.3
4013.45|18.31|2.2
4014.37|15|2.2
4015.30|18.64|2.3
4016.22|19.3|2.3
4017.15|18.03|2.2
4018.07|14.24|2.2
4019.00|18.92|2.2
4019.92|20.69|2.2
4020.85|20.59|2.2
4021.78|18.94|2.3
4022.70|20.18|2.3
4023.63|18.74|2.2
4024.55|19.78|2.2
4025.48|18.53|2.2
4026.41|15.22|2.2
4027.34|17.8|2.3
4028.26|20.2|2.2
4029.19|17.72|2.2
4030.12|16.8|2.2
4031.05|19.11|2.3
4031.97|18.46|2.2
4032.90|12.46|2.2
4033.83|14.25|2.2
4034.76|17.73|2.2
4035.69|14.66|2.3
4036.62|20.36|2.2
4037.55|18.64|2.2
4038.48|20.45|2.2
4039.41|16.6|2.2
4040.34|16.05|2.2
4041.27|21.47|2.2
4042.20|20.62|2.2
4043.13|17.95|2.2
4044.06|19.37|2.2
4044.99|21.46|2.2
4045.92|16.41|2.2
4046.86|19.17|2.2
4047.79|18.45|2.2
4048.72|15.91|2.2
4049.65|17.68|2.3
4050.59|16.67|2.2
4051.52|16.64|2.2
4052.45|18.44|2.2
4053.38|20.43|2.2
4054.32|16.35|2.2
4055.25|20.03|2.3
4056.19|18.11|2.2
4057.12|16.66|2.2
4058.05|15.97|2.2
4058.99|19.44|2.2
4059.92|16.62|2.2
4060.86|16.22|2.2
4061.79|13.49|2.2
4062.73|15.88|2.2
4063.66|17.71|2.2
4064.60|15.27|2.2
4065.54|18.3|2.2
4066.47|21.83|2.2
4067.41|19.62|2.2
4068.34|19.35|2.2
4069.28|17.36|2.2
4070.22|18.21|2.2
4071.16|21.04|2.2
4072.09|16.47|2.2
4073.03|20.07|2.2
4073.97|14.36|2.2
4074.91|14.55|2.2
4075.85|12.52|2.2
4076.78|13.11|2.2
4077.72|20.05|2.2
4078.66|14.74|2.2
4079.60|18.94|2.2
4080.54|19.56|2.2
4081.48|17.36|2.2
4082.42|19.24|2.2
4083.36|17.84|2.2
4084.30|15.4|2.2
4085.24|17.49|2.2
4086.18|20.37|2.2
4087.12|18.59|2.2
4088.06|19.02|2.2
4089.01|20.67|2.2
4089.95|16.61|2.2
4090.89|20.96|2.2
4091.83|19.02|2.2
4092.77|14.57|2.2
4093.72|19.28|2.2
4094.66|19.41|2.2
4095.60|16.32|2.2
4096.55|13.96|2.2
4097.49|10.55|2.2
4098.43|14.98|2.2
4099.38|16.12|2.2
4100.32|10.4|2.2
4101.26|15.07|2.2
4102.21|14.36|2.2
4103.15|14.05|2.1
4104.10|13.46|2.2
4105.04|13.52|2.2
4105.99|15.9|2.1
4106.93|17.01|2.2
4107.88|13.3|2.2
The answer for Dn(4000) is 1.46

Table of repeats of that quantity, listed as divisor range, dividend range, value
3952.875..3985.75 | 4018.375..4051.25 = 1.42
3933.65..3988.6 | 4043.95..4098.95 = 1.44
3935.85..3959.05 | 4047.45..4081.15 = 1.39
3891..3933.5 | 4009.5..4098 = 1.38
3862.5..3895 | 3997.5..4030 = 1.47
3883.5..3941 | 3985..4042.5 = 1.44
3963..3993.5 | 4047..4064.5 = 1.37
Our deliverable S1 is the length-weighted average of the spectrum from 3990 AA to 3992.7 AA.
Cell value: 13.6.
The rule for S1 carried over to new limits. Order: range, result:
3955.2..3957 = 15.8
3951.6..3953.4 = 17.3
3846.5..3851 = 12.5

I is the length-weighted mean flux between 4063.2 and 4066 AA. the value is 17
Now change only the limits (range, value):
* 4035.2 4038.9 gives 18.5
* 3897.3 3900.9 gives 11.3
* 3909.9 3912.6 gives 16.2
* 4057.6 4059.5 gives 17.7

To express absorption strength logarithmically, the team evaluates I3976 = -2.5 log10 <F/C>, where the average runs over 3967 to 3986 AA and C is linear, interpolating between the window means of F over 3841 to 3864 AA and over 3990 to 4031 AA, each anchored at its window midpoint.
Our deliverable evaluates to 0.29 mag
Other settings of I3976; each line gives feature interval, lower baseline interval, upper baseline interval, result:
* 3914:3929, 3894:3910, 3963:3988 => -0.187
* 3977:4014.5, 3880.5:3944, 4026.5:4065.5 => -0.049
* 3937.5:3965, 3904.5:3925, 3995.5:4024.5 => 0.184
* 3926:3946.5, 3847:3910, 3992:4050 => 0.341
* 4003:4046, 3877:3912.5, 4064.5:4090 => -0.096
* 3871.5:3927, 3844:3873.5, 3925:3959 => -0.050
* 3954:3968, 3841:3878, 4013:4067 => 0.152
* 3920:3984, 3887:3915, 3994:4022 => 0.179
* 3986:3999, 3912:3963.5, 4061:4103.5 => -0.052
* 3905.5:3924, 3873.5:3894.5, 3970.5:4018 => -0.195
